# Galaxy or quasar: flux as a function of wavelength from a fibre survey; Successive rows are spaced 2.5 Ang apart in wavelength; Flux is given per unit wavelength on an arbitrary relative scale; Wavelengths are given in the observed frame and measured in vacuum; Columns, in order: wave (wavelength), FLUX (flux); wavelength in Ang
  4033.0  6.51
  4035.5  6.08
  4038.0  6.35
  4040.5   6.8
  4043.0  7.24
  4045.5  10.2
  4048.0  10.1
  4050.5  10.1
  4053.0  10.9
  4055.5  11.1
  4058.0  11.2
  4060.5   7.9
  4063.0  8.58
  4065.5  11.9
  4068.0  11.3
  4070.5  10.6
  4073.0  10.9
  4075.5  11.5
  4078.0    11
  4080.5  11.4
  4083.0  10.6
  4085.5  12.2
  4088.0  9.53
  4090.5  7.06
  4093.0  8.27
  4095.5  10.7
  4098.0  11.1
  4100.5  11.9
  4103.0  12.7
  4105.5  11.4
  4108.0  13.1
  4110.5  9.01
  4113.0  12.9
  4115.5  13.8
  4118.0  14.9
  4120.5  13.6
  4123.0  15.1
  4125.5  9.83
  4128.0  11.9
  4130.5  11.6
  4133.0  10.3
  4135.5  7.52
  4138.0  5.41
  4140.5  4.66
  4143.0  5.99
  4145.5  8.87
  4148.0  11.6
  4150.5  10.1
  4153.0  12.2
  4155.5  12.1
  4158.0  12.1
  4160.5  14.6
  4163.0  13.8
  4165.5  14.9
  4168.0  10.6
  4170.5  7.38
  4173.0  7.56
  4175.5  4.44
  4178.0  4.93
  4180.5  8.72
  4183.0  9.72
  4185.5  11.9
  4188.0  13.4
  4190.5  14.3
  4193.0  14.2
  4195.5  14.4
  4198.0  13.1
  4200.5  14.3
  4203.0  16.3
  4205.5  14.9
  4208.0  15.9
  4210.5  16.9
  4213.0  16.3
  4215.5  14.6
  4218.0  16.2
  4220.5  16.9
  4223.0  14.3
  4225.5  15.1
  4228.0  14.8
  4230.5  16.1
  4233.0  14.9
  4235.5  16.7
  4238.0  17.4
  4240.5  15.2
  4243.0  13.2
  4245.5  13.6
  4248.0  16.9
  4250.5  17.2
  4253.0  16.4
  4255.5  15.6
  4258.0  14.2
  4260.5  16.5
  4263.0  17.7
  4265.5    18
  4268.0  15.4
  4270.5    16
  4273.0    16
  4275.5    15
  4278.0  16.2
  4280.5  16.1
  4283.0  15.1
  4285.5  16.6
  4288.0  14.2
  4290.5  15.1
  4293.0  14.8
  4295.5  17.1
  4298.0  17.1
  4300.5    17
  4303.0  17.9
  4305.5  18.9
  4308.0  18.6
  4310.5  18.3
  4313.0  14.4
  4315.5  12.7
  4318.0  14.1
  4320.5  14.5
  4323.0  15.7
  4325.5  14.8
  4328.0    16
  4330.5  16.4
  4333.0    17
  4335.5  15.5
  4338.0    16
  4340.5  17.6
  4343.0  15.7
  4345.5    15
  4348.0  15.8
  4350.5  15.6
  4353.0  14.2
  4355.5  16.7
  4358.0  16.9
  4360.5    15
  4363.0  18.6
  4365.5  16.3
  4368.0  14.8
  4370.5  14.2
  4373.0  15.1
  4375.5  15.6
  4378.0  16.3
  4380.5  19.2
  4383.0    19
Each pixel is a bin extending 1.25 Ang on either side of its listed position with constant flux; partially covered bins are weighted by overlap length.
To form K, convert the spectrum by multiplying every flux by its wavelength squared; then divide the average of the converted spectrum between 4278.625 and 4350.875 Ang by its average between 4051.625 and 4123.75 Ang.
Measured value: 1.6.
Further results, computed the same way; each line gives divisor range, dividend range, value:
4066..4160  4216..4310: 1.60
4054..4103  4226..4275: 1.64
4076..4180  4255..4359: 1.65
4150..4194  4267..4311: 1.58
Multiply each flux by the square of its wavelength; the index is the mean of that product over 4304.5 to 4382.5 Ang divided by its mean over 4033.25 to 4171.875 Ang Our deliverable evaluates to 1.71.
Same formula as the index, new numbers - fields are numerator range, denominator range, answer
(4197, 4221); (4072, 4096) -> 1.60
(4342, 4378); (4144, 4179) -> 1.66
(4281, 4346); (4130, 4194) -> 1.71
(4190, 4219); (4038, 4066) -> 1.73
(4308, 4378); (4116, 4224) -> 1.43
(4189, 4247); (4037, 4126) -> 1.51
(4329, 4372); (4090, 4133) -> 1.52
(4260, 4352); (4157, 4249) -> 1.24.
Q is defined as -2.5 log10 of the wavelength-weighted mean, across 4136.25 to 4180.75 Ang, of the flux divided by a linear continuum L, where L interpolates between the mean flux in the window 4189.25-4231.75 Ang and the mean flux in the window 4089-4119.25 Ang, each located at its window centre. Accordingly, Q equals 0.38 mag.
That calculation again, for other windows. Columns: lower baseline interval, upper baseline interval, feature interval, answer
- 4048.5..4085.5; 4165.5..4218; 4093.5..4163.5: 0.04 mag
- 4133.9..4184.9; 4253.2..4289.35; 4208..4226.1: -0.23 mag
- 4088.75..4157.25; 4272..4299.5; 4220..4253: -0.10 mag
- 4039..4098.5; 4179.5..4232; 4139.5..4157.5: 0.31 mag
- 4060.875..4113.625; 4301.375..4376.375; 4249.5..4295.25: -0.10 mag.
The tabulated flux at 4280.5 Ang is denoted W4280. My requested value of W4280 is 16.1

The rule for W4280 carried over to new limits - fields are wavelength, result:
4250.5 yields 17.2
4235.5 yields 16.7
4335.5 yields 15.5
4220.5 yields 16.9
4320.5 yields 14.5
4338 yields 16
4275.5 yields 15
